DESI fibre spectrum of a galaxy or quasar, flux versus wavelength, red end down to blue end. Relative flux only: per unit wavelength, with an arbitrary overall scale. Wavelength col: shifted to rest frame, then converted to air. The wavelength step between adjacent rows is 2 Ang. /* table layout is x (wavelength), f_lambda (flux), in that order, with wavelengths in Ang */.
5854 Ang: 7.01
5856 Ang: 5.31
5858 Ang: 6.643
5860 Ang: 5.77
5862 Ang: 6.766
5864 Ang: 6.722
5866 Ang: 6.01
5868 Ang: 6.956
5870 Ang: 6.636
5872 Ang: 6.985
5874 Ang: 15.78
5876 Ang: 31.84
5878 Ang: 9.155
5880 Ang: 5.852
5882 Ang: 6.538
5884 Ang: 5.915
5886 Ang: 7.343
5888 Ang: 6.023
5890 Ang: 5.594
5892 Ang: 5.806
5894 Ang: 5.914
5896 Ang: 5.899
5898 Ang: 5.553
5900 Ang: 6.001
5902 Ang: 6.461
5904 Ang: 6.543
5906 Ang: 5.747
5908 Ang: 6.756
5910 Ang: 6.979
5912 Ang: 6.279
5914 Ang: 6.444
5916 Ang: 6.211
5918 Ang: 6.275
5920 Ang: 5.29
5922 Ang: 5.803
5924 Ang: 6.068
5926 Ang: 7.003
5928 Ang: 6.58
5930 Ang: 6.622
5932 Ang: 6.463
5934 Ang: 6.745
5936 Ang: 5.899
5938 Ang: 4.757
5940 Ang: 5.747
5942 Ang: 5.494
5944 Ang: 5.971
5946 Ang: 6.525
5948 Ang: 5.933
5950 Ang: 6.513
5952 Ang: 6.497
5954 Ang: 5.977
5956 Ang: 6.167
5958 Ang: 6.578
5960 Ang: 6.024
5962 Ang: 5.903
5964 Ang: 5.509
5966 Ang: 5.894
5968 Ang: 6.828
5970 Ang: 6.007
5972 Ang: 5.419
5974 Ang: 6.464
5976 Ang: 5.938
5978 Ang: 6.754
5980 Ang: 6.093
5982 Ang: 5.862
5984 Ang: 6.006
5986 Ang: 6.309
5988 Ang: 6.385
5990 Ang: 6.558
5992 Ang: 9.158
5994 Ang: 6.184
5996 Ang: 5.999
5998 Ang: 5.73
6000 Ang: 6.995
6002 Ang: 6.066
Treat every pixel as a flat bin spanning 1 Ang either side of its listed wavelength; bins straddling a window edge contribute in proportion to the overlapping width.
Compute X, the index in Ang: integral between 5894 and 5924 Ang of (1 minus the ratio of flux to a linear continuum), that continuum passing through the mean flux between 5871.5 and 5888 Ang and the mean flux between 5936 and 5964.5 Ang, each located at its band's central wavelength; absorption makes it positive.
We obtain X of 9.2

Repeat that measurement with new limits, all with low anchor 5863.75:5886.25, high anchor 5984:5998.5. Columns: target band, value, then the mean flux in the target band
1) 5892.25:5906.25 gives 4.8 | 6.02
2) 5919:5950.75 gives 8.1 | 6.08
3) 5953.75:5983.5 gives 4.6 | 6.1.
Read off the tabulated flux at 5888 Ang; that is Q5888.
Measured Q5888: 6.023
